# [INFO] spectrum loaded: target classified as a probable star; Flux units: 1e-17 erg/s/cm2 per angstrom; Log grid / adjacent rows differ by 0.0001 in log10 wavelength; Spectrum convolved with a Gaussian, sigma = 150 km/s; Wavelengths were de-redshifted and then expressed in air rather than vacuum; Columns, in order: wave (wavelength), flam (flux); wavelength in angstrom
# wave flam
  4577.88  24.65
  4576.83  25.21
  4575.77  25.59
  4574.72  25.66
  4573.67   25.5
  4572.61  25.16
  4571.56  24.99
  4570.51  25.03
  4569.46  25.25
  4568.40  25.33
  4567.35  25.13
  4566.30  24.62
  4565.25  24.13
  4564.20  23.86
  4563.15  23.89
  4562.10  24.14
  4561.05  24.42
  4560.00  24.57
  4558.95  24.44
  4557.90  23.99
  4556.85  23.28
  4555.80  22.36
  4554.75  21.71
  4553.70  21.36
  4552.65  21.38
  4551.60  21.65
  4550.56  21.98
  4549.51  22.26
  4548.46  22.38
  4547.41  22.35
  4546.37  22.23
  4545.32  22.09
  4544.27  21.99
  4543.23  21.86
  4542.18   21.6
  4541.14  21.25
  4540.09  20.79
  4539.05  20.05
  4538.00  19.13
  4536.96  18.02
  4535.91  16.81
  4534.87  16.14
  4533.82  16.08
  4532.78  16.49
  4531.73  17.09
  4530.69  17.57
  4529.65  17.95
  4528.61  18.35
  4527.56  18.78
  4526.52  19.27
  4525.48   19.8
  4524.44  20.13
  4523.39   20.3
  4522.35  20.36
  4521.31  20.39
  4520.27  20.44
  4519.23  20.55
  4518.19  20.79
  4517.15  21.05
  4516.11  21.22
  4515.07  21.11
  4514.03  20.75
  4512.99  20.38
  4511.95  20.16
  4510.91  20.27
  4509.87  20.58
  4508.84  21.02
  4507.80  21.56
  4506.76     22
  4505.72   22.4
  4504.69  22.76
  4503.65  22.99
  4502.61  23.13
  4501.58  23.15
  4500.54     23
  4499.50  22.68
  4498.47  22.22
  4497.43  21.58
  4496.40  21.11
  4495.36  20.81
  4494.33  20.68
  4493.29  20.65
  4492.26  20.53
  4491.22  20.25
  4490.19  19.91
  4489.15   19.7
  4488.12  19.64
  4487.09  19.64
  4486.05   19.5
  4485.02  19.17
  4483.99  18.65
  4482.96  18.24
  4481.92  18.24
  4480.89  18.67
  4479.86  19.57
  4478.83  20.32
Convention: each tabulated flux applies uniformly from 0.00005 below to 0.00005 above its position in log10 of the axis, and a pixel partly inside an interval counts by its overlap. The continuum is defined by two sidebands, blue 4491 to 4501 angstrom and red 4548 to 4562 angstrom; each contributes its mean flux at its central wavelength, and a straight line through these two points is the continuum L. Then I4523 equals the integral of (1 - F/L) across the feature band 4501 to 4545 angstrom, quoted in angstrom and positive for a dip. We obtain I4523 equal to 3.67 angstrom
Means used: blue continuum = 21.4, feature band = 20.2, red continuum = 22.8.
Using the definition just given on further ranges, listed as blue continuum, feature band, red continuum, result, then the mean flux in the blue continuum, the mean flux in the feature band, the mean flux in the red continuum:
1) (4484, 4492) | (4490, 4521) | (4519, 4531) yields -2.78 angstrom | 19.6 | 21.3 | 19.5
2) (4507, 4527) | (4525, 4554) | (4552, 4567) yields 2.94 angstrom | 20.6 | 19.9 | 23.4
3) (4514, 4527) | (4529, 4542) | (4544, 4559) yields 1.92 angstrom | 20.5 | 18.2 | 22.3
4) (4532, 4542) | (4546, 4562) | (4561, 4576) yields -0.63 angstrom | 18.4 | 22.7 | 24.9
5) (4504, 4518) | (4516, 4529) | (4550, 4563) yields 0.92 angstrom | 21.2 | 20.1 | 23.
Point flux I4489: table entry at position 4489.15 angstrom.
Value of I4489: 19.7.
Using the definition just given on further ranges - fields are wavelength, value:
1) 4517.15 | 21.05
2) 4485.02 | 19.17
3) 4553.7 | 21.36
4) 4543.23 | 21.86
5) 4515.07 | 21.11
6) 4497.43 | 21.58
